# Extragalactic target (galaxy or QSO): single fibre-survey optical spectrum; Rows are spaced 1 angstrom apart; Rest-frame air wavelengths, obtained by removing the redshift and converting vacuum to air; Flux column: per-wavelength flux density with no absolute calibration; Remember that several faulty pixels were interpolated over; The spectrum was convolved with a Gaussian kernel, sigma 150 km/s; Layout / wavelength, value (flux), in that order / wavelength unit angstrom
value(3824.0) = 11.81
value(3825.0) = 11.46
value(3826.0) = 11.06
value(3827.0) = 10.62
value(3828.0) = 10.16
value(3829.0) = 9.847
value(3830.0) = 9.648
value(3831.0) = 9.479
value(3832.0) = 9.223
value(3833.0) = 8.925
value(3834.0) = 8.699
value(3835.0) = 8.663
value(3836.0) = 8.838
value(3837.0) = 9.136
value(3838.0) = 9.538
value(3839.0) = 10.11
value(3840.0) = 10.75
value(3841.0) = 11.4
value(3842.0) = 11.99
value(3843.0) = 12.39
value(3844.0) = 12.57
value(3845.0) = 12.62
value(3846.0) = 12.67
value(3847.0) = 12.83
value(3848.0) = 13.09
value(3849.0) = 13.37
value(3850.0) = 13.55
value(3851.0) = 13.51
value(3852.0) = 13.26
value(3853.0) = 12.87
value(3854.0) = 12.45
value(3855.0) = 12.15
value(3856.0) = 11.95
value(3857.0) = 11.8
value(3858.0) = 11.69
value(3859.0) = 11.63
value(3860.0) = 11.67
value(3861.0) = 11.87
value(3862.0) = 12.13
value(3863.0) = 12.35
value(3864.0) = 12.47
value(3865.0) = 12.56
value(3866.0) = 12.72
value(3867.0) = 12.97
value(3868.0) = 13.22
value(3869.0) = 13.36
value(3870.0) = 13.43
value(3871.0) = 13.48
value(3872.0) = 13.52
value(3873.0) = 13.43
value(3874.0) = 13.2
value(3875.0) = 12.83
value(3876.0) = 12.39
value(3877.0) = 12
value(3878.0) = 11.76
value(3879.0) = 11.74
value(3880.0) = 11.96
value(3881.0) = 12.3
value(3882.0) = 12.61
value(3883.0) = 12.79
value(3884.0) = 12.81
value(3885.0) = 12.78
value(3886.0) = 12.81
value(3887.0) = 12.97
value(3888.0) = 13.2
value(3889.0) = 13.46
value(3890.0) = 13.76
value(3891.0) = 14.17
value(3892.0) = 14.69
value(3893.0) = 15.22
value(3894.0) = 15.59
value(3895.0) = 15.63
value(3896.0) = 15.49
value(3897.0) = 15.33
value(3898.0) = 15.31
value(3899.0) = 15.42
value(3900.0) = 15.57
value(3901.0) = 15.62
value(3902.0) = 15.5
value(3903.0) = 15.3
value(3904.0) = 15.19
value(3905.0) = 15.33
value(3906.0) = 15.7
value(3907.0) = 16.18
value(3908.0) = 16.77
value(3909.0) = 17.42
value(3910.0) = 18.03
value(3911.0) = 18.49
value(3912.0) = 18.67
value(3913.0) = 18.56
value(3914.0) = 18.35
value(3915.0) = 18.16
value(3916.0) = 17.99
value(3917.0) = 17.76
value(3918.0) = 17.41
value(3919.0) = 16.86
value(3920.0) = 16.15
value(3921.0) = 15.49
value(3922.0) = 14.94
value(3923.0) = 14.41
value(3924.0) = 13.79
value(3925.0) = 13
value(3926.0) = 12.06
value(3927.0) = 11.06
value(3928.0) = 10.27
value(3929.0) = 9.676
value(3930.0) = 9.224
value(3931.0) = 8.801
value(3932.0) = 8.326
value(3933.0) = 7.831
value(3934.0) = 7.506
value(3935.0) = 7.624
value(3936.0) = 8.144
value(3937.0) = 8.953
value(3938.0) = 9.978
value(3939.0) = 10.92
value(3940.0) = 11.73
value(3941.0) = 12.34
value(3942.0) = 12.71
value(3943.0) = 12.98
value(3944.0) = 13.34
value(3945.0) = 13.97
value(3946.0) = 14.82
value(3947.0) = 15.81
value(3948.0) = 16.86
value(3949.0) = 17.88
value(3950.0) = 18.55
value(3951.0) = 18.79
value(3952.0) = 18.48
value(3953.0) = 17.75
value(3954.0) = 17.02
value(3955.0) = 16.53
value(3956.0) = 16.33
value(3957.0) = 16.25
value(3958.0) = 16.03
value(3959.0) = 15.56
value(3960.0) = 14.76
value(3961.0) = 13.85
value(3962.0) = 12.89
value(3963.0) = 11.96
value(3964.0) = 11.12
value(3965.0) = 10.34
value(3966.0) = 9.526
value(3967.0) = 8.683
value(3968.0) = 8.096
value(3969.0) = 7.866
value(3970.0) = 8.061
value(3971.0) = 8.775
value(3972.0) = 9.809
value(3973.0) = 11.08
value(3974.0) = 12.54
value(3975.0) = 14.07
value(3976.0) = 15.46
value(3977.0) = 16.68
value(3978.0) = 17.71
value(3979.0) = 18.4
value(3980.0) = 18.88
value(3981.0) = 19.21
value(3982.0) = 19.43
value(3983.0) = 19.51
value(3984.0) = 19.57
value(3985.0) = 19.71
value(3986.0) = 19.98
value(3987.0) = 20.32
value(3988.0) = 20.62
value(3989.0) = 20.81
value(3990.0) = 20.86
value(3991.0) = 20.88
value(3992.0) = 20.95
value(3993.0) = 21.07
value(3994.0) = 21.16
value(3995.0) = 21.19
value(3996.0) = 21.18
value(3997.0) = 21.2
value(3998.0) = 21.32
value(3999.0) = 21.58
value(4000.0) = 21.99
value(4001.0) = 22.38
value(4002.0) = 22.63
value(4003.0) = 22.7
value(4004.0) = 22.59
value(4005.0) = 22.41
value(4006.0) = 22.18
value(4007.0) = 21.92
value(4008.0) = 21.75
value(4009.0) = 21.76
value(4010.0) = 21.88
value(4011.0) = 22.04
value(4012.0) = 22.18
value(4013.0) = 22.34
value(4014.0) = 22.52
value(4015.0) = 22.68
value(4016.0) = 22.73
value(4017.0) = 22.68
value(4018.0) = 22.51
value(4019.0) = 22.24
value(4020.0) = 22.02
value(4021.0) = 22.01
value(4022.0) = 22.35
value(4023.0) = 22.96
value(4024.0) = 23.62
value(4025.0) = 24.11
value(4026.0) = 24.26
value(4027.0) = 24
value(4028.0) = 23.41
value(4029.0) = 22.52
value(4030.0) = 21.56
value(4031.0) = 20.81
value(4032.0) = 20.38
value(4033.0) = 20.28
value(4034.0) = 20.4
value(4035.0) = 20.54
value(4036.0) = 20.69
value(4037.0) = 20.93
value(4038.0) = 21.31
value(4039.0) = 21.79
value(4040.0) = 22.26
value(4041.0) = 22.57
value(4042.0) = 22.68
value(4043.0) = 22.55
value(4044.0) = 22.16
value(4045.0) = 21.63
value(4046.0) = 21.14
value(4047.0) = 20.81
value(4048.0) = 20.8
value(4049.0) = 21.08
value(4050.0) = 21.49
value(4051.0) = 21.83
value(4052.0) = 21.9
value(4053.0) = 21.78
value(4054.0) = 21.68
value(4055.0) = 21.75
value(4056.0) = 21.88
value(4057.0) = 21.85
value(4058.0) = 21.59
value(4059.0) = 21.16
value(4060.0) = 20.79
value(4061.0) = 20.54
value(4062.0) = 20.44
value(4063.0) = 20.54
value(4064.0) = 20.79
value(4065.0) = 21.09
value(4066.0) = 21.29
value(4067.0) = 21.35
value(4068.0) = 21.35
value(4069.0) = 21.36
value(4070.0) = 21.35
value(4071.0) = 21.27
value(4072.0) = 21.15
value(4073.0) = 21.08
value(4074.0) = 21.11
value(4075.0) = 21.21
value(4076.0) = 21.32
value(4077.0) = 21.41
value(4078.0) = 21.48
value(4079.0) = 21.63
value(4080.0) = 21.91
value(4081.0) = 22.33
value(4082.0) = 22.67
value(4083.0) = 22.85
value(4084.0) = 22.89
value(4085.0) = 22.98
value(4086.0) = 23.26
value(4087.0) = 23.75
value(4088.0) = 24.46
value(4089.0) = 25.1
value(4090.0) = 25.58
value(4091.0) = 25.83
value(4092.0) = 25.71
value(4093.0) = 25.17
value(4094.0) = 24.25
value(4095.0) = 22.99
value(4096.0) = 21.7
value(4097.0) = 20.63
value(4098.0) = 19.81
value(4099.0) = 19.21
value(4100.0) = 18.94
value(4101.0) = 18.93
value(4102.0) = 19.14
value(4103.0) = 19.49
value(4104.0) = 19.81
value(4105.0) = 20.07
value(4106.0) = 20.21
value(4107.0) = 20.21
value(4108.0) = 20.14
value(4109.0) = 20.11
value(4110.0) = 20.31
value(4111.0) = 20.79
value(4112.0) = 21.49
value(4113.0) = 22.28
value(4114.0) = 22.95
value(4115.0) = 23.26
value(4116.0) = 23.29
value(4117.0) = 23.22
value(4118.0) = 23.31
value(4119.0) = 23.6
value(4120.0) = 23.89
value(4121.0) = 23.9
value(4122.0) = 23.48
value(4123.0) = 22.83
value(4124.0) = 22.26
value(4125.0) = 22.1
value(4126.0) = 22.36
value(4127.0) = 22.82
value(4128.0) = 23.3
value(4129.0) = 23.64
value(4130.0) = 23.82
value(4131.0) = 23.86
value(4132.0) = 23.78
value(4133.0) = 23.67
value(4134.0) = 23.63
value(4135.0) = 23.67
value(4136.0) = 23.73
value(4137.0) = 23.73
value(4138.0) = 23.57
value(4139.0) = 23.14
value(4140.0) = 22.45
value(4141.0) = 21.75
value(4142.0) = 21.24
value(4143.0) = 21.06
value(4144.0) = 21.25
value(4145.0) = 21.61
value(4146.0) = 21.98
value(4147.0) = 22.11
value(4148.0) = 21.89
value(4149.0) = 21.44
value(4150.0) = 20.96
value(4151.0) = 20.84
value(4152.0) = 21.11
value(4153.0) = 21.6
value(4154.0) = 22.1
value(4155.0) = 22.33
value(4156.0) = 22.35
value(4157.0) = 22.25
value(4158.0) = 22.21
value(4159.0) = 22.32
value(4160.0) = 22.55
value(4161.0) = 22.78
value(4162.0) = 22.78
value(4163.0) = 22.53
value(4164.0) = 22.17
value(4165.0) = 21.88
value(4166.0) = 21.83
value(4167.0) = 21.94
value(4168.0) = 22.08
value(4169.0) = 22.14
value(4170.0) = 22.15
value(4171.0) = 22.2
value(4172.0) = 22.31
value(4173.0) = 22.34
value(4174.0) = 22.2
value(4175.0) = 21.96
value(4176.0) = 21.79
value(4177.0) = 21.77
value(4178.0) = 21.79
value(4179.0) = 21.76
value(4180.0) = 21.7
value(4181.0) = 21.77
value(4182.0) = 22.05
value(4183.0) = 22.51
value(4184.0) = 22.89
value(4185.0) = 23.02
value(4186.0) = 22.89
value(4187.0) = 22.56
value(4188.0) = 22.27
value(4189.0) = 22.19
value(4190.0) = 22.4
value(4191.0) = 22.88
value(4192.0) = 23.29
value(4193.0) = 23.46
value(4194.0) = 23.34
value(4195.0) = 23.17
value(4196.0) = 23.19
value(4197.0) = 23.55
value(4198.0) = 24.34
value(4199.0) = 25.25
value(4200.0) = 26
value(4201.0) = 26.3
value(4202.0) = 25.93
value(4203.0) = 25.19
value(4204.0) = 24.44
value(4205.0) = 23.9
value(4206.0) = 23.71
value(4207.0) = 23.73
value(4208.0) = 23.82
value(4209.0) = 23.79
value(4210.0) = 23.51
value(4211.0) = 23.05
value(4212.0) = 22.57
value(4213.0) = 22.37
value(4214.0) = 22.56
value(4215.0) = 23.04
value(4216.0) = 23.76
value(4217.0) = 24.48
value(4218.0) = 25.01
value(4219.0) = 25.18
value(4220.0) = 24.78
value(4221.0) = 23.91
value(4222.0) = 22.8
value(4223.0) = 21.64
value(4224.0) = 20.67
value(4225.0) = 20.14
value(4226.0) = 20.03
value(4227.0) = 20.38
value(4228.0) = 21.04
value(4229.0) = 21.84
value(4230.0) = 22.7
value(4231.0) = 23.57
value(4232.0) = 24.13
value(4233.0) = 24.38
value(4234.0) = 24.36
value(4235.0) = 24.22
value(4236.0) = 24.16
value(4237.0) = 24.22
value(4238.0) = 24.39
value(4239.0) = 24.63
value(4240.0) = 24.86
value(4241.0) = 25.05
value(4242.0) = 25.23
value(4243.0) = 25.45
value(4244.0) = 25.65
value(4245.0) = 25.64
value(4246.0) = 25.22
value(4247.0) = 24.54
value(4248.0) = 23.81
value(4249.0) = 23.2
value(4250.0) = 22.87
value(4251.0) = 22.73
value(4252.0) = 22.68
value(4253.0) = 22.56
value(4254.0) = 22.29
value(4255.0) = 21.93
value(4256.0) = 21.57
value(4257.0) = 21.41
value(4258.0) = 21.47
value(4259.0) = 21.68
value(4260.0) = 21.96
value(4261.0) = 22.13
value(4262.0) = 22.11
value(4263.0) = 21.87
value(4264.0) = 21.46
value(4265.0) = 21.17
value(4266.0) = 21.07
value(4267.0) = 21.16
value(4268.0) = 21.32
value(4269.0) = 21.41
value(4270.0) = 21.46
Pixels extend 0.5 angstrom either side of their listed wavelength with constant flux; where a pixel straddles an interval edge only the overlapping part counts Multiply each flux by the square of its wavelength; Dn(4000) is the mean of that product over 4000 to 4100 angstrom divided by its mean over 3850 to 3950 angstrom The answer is 1.8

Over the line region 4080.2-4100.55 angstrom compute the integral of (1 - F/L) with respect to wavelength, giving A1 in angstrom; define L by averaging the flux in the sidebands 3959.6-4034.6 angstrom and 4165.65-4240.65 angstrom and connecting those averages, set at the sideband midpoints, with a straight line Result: -2.0 angstrom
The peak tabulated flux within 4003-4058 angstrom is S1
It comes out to 24.26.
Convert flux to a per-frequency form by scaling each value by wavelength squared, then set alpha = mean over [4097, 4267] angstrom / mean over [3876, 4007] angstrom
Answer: 1.7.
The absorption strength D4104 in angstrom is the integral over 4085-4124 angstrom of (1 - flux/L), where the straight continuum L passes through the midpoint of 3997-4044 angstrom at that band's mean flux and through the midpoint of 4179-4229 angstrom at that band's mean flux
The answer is 0.7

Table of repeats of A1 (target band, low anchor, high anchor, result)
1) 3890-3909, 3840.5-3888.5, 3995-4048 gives -1.0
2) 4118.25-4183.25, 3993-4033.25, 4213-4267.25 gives 0.9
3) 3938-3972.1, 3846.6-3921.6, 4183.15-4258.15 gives 5.5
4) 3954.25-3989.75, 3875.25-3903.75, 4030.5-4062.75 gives 5.8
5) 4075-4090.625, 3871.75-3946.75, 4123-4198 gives -2.5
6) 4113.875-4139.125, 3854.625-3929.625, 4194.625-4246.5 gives -2.8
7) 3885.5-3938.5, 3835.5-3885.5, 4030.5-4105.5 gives 1.3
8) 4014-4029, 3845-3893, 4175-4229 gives -4.7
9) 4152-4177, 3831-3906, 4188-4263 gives -0.7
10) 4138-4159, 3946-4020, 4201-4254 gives 0.0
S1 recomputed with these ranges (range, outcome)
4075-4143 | 25.83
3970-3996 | 21.19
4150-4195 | 23.46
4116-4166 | 23.9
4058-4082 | 22.67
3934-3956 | 18.79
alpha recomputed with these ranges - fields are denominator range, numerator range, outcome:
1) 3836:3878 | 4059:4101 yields 2.00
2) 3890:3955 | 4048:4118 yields 1.62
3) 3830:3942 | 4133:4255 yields 2.06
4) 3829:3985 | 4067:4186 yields 1.84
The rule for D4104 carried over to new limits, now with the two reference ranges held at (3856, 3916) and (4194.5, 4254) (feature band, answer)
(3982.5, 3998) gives -3.18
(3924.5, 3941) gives 6.08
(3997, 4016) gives -4.95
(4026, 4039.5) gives -2.39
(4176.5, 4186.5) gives 0.13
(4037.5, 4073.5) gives -4.76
